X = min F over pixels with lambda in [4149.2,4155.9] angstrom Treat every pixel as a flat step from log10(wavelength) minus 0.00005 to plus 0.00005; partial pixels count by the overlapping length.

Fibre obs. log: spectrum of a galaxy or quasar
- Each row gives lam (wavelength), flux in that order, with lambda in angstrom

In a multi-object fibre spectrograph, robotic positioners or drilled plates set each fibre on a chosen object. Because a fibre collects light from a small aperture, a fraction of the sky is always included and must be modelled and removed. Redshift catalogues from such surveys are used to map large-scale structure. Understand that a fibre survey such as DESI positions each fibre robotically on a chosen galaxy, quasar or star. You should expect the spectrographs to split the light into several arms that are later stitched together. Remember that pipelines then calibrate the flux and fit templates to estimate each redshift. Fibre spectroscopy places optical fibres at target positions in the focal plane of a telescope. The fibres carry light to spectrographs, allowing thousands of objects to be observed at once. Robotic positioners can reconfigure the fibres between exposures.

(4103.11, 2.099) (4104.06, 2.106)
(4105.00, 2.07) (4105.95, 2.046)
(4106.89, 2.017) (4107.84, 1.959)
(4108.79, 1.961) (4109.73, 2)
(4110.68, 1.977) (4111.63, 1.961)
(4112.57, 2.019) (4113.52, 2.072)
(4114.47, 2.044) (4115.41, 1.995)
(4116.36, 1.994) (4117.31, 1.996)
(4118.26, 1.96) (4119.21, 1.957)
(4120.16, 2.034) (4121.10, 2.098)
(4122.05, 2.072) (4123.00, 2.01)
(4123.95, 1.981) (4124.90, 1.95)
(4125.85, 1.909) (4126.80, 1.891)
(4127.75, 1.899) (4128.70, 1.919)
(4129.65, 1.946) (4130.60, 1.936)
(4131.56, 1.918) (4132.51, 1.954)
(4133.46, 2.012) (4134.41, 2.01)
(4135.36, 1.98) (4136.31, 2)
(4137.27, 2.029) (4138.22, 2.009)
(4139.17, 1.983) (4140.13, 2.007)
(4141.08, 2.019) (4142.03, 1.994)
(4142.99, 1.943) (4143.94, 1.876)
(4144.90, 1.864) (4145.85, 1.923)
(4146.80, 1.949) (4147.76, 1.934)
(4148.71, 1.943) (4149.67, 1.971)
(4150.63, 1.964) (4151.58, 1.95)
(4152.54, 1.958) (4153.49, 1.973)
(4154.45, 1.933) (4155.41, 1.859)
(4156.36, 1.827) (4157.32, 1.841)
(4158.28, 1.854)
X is 1.859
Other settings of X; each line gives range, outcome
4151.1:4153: 1.95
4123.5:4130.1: 1.891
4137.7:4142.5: 1.983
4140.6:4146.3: 1.864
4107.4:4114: 1.959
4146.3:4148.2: 1.934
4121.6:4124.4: 1.981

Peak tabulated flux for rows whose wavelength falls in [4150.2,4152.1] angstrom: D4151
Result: 1.964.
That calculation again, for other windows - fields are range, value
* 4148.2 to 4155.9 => 1.973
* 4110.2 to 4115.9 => 2.072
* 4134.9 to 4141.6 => 2.029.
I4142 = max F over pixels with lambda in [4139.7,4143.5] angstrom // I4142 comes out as 2.019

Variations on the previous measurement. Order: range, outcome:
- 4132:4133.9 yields 2.012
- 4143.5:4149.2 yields 1.949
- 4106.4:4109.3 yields 2.017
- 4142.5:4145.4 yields 1.943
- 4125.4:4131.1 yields 1.946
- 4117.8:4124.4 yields 2.098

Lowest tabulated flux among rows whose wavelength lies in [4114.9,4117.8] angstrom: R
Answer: 1.994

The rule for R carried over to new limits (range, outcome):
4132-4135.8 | 1.954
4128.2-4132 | 1.918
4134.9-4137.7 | 1.98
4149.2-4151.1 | 1.964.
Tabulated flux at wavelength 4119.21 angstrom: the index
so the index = 1.957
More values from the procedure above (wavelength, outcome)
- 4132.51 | 1.954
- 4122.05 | 2.072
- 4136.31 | 2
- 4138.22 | 2.009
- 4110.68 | 1.977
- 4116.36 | 1.994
